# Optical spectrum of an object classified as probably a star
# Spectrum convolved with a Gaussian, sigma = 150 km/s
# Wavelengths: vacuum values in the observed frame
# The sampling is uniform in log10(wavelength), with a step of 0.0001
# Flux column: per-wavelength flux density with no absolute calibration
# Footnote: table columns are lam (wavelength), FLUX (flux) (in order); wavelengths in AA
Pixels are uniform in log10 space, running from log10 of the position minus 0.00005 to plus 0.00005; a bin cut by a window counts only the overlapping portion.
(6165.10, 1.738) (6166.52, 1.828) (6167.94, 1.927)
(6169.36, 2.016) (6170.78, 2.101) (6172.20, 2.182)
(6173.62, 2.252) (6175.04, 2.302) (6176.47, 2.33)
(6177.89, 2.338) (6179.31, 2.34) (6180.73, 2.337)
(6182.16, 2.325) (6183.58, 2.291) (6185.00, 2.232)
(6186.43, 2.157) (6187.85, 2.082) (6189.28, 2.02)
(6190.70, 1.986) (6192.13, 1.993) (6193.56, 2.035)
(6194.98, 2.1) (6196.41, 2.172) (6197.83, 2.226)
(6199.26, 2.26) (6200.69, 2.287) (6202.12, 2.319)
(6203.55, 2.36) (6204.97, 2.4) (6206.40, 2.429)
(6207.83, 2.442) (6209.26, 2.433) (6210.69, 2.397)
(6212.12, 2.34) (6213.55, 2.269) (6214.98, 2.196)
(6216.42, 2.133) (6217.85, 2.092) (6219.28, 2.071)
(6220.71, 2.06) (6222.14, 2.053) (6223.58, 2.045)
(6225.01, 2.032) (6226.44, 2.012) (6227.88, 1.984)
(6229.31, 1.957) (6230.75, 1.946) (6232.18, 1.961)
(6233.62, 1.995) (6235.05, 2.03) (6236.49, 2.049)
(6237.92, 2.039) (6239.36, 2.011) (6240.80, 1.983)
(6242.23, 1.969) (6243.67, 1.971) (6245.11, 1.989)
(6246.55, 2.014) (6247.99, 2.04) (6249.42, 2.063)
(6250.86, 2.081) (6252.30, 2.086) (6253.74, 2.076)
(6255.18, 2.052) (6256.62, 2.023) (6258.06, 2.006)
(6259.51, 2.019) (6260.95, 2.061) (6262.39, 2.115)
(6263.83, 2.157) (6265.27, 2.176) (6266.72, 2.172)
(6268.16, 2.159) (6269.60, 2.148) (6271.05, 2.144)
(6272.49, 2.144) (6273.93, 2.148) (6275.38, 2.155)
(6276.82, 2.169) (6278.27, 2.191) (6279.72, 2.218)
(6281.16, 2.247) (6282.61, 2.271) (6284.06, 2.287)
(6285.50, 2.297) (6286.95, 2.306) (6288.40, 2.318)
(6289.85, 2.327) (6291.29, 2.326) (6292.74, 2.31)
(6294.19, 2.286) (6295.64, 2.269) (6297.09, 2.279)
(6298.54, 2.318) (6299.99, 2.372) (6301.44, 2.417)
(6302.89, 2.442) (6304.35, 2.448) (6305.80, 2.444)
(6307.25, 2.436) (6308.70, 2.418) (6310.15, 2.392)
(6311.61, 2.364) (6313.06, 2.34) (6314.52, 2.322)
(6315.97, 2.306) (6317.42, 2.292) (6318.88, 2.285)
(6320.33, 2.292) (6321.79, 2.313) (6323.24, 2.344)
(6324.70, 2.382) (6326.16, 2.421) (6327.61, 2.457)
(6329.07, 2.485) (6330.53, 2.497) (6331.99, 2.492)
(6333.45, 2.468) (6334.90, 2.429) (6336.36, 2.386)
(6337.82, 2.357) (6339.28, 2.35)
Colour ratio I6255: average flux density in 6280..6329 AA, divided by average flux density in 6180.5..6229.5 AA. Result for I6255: 1.07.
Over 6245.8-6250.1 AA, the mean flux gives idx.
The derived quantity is 2.04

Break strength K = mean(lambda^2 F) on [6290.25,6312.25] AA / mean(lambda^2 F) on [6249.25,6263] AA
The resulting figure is 1.17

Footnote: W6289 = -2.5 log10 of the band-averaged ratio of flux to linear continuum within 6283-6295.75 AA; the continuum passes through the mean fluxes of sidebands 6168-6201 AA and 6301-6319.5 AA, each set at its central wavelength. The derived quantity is 0.019 mag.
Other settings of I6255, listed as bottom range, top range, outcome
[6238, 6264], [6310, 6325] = 1.14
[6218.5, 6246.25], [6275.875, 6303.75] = 1.14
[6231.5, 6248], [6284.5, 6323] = 1.17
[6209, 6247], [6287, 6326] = 1.13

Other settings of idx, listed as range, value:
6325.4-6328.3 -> 2.44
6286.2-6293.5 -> 2.32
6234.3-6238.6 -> 2.04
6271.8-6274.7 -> 2.15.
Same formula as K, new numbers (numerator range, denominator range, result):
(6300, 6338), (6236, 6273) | 1.18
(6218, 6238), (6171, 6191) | 0.92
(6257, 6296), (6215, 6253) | 1.10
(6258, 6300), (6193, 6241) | 1.05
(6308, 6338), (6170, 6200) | 1.14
